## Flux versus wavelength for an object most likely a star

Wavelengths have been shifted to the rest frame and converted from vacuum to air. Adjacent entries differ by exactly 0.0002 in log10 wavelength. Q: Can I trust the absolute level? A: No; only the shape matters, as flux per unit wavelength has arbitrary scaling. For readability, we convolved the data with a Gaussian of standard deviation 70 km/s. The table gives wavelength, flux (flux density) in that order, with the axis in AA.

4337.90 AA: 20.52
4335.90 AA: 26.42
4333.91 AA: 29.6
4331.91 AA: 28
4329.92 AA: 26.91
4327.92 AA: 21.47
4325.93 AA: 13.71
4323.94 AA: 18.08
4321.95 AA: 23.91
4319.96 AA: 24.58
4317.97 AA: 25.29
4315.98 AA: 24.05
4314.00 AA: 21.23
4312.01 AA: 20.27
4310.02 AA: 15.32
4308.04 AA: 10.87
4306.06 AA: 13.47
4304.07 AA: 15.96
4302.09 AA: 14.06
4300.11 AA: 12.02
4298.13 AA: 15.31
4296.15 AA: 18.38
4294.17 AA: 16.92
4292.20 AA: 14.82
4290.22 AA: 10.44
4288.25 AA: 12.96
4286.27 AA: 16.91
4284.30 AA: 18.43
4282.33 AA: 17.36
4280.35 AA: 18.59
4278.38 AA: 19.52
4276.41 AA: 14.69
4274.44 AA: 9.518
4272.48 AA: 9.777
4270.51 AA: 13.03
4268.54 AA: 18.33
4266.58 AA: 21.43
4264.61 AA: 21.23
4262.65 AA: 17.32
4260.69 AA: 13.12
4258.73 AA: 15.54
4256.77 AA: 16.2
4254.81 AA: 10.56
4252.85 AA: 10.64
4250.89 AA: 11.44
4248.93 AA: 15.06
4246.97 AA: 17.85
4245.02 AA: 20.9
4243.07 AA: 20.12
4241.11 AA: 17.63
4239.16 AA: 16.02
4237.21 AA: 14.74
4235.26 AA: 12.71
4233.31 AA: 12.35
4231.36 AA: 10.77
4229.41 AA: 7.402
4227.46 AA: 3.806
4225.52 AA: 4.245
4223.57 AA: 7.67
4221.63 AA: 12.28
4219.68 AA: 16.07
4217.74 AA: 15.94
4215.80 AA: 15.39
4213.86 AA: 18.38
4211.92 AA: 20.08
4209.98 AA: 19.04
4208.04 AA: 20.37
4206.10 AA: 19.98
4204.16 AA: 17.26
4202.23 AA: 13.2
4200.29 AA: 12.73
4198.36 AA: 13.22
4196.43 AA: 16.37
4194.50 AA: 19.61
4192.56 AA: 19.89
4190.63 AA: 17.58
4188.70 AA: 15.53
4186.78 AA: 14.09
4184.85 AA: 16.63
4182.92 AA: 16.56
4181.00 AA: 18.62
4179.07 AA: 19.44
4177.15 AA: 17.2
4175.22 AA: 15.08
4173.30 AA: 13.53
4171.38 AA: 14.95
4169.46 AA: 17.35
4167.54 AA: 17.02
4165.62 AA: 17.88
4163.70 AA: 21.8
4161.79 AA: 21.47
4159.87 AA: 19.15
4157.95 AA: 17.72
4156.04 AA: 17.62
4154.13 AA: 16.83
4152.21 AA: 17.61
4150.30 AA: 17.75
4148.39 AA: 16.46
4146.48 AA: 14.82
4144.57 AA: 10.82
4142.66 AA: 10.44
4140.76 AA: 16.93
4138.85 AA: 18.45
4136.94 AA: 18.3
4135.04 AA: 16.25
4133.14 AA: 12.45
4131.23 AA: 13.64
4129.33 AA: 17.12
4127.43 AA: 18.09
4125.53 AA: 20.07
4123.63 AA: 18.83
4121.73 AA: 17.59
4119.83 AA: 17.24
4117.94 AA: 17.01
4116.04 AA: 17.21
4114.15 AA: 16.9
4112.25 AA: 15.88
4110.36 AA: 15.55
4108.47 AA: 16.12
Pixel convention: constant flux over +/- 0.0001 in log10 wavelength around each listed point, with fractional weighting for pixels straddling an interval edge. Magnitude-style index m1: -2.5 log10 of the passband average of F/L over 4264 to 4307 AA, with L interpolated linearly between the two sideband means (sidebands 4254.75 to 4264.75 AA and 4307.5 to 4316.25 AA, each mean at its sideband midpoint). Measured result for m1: 0.09 mag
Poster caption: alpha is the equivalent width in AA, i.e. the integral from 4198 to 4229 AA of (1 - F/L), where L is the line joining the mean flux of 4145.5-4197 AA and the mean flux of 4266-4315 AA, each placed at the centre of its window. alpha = 4.63 AA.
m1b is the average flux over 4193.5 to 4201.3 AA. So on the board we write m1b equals 15.5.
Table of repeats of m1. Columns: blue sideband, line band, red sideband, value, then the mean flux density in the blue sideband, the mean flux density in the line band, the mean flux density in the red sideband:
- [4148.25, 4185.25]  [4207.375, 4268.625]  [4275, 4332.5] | 0.20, 17.6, 14.8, 17.9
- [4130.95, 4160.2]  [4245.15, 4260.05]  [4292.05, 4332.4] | 0.24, 15.9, 14.3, 18.8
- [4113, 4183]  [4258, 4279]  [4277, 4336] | 0.16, 16.9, 15.7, 18.7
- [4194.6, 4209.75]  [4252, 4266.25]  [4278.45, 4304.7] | 0.05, 16.5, 15.3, 15.7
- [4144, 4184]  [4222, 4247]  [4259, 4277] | 0.26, 17.2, 12.6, 15.4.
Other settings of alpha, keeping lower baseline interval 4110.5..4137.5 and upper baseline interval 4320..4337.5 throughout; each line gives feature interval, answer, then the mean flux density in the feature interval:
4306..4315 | 2.5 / 16.5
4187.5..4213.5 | 2.7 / 17.3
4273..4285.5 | 3.3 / 16.1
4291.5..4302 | 3.3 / 15.4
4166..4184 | 1.8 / 16.7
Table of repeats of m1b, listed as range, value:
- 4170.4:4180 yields 16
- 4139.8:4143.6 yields 13.7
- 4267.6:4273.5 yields 13.6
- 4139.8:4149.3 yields 13.9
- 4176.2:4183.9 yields 18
